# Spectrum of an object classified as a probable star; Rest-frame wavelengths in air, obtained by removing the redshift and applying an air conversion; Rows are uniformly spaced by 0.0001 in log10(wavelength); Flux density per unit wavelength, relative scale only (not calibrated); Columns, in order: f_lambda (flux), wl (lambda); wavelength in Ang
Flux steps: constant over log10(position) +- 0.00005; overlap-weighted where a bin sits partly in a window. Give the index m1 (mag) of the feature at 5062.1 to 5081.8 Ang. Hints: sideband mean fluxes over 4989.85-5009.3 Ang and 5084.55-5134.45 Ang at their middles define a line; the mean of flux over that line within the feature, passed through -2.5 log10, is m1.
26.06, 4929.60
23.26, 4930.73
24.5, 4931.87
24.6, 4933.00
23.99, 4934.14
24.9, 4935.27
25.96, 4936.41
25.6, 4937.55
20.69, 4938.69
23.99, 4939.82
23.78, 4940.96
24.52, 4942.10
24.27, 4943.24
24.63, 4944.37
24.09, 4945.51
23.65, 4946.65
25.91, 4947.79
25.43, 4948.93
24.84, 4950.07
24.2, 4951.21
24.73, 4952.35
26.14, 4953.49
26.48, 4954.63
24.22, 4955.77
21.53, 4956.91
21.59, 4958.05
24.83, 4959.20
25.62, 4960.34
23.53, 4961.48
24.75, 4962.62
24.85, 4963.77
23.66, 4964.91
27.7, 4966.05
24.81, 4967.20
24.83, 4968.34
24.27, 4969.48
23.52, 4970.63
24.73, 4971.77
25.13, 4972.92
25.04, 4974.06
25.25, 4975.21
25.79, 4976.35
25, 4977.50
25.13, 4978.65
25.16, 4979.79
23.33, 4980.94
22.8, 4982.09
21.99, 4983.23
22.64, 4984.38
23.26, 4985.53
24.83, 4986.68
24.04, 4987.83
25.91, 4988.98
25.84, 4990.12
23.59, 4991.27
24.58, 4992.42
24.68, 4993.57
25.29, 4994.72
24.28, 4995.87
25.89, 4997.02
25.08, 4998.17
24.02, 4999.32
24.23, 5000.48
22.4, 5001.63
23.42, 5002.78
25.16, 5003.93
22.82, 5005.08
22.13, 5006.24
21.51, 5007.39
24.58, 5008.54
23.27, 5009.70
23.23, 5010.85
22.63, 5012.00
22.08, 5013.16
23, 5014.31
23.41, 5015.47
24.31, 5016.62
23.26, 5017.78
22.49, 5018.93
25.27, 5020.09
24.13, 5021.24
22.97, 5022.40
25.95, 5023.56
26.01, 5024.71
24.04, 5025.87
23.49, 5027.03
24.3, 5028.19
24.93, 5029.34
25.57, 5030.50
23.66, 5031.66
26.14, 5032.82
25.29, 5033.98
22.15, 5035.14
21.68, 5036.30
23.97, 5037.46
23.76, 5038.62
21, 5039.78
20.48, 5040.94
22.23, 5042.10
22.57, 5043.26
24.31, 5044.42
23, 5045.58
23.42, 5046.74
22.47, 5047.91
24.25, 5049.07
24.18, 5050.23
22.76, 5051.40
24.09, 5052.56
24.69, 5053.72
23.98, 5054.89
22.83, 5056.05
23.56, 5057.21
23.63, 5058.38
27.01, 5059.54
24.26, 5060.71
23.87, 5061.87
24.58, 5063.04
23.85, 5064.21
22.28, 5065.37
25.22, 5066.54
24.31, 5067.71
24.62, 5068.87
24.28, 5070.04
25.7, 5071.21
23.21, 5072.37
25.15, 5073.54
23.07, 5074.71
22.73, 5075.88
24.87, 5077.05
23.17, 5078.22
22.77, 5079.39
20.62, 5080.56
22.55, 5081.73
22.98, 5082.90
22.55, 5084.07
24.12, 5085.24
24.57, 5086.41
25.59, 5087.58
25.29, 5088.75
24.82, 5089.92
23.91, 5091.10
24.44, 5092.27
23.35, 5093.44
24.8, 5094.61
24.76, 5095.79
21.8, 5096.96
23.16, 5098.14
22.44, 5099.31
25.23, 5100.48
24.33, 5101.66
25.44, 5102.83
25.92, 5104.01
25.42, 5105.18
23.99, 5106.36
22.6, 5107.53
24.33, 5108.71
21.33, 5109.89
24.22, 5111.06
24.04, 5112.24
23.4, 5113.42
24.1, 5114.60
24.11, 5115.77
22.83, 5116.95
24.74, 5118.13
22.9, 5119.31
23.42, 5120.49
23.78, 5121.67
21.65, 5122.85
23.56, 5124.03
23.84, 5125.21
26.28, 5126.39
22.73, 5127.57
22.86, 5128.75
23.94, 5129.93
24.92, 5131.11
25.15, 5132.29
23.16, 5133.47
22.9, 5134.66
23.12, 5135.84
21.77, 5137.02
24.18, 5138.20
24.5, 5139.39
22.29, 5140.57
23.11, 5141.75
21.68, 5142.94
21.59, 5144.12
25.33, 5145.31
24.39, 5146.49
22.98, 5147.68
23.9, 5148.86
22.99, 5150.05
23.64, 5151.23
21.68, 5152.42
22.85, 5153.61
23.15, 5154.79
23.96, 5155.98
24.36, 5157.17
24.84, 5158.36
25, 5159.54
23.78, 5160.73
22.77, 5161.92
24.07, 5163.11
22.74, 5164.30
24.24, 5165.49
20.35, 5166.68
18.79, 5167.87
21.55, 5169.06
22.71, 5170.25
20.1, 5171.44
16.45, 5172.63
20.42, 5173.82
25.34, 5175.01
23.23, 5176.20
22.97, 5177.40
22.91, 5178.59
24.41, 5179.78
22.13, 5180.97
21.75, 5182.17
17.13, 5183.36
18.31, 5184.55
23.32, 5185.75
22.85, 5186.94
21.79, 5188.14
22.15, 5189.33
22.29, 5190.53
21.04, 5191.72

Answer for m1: 0.01 mag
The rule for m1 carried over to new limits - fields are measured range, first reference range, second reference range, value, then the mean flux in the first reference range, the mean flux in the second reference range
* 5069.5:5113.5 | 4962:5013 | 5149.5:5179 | -0.03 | 24.2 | 22.6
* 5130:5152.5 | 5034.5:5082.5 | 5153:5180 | -0.03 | 23.5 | 22.6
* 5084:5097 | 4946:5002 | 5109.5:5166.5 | -0.02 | 24.5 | 23.5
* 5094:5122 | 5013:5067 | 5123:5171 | -0.02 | 23.8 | 23.3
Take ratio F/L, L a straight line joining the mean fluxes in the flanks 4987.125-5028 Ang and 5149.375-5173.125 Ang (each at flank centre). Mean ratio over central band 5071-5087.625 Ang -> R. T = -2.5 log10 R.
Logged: -0.01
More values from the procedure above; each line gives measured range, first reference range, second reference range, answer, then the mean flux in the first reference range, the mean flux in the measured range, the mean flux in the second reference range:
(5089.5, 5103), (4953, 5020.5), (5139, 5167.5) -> -0.02 mag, 24.1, 24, 23.3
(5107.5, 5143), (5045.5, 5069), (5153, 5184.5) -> -0.03 mag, 24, 23.5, 22.3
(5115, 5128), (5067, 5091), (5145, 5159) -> 0.00 mag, 23.9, 23.6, 23.7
